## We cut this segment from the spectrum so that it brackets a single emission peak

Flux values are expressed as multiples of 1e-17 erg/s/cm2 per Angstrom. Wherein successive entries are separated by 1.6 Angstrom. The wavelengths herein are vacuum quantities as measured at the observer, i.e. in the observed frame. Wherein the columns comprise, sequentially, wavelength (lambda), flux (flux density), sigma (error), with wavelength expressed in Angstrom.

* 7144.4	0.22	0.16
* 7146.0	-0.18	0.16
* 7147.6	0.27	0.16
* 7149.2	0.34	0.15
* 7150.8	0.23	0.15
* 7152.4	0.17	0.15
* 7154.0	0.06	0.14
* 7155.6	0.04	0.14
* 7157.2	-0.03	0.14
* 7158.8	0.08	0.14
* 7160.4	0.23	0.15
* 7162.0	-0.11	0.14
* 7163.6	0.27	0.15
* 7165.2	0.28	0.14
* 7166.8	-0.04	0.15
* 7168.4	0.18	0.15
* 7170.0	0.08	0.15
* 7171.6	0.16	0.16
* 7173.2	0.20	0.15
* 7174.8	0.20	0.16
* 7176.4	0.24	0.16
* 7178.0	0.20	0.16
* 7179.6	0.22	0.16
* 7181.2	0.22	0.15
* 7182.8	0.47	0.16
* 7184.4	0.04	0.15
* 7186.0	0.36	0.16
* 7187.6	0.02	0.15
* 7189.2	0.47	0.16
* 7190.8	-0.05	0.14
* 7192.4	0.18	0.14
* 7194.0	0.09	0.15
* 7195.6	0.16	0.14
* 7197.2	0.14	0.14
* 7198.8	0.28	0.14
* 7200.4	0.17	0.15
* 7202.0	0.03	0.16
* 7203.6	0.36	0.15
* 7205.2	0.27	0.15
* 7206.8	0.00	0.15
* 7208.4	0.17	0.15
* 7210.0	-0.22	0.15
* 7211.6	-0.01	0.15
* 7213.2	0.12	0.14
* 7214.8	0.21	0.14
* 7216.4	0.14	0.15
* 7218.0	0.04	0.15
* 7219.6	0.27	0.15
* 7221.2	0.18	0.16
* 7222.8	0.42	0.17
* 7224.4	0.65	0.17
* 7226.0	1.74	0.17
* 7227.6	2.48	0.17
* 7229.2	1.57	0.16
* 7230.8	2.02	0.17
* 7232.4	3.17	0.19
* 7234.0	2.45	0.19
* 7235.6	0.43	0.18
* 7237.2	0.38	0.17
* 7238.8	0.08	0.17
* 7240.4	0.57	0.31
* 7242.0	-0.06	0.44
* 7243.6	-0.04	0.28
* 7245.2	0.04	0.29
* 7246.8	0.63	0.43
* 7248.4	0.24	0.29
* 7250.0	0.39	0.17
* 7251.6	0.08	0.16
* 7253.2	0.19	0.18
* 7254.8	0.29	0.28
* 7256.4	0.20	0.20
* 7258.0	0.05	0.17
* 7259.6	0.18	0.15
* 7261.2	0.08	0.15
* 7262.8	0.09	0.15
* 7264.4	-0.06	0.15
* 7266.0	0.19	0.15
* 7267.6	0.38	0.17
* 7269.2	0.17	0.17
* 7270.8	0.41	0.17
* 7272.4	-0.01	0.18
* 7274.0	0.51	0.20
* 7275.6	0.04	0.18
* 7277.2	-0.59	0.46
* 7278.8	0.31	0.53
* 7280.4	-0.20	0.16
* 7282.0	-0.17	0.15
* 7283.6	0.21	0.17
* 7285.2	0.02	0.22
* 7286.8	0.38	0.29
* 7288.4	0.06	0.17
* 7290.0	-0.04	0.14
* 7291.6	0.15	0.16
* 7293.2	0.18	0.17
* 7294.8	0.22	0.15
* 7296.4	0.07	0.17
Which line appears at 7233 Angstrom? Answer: [O II]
